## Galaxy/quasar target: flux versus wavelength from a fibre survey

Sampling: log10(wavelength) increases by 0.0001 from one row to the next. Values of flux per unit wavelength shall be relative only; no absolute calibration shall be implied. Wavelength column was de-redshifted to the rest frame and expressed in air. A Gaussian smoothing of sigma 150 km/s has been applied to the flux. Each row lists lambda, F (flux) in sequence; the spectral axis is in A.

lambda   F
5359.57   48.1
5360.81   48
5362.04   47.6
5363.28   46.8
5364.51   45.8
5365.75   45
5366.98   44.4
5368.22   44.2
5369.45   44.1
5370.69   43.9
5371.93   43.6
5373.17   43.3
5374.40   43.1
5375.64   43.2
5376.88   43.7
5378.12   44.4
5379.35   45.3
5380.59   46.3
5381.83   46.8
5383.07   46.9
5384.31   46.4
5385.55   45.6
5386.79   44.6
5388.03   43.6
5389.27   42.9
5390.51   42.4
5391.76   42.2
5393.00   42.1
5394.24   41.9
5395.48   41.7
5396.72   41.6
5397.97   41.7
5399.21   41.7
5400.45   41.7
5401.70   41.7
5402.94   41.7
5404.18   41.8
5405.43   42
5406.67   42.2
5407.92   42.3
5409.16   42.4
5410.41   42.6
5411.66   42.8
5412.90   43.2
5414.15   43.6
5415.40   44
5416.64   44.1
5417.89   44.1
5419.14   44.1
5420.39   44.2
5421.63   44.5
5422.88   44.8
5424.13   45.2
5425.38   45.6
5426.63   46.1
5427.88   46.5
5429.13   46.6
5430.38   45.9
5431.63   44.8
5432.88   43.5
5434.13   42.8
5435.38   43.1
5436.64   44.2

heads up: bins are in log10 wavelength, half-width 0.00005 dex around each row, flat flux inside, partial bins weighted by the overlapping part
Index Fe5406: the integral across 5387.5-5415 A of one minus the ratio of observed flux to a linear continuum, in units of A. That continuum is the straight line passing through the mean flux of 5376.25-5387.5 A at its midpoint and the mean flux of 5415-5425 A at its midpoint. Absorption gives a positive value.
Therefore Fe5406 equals 1.7 A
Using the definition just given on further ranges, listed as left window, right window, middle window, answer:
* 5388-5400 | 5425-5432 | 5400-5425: 0.6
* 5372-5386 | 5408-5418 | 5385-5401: 0.6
